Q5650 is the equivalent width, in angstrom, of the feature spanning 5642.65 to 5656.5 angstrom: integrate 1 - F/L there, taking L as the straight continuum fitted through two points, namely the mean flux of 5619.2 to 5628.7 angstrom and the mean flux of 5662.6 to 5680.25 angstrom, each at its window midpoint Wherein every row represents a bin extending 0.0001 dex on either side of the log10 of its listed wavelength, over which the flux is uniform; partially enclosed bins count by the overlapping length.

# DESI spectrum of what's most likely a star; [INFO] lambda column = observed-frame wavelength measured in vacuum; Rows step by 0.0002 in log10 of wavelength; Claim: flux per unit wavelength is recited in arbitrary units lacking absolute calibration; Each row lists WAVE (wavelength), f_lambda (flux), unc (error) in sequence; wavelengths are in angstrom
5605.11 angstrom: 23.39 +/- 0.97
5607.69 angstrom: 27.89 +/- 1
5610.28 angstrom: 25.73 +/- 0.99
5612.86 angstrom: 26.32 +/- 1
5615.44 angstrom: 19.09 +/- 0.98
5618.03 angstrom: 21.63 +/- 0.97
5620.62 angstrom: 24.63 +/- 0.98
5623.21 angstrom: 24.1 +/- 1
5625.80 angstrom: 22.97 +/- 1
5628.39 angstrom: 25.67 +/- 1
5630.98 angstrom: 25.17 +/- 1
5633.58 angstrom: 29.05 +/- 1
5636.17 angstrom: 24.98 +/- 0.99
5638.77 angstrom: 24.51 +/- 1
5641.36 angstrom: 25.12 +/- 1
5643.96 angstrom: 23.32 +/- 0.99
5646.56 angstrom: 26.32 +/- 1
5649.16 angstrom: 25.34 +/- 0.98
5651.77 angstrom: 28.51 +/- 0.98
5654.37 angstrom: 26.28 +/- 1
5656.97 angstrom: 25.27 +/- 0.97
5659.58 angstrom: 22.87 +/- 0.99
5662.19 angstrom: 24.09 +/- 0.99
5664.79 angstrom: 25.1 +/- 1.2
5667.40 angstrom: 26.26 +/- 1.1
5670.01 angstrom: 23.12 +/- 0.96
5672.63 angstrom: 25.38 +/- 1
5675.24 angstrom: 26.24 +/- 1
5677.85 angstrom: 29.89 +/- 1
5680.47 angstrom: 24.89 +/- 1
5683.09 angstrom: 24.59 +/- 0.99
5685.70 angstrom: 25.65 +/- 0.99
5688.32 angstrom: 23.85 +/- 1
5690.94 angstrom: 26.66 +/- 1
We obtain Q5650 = -0.5 angstrom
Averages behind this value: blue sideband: 24.2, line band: 25.9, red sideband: 25.8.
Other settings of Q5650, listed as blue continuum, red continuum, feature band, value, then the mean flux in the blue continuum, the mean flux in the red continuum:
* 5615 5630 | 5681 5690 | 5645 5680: -2.11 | 23.3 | 24.8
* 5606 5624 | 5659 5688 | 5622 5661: -0.97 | 24.2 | 25.3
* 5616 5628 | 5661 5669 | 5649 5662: -0.45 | 23.2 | 25.1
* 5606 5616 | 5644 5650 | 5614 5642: 1.08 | 25.1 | 25.3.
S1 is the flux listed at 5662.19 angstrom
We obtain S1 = 24.09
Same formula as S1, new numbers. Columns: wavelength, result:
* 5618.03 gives 21.63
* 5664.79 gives 25.1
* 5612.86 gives 26.32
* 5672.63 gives 25.38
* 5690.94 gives 26.66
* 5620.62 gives 24.63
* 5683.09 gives 24.59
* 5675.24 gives 26.24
